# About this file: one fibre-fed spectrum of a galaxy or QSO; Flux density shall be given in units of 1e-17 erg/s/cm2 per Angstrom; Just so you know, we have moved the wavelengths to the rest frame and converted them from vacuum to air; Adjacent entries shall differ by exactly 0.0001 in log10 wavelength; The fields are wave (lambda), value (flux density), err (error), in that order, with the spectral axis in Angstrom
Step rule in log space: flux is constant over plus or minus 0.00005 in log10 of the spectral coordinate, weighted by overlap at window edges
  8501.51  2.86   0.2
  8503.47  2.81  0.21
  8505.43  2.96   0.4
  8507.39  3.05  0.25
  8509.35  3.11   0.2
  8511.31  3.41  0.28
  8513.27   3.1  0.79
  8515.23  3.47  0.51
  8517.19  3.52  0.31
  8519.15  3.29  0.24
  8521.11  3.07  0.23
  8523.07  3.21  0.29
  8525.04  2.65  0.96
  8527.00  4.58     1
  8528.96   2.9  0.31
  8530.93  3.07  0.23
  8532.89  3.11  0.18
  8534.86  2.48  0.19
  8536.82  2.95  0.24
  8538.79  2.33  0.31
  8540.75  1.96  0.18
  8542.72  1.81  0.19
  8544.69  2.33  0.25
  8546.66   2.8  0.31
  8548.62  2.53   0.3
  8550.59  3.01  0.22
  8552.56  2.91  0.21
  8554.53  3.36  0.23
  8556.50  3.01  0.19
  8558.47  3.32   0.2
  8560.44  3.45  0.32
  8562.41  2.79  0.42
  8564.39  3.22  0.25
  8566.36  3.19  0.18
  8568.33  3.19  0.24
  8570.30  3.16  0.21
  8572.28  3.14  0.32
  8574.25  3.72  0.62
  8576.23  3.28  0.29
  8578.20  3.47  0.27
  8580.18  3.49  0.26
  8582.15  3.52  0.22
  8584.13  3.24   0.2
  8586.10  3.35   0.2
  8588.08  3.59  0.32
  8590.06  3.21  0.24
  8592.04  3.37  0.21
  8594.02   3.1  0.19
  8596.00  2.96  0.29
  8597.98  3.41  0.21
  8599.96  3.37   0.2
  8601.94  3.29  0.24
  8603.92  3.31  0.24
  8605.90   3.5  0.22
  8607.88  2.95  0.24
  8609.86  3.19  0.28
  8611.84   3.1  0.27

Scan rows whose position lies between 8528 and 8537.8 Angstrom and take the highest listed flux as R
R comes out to 3.11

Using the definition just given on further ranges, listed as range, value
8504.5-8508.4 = 3.05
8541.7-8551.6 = 3.01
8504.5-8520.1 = 3.52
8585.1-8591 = 3.59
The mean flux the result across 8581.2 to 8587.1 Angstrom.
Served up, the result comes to 3.37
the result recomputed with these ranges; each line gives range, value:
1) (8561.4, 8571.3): 3.11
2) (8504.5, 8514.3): 3.13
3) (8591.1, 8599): 3.21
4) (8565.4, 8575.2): 3.28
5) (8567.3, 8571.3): 3.17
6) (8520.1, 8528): 3.38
